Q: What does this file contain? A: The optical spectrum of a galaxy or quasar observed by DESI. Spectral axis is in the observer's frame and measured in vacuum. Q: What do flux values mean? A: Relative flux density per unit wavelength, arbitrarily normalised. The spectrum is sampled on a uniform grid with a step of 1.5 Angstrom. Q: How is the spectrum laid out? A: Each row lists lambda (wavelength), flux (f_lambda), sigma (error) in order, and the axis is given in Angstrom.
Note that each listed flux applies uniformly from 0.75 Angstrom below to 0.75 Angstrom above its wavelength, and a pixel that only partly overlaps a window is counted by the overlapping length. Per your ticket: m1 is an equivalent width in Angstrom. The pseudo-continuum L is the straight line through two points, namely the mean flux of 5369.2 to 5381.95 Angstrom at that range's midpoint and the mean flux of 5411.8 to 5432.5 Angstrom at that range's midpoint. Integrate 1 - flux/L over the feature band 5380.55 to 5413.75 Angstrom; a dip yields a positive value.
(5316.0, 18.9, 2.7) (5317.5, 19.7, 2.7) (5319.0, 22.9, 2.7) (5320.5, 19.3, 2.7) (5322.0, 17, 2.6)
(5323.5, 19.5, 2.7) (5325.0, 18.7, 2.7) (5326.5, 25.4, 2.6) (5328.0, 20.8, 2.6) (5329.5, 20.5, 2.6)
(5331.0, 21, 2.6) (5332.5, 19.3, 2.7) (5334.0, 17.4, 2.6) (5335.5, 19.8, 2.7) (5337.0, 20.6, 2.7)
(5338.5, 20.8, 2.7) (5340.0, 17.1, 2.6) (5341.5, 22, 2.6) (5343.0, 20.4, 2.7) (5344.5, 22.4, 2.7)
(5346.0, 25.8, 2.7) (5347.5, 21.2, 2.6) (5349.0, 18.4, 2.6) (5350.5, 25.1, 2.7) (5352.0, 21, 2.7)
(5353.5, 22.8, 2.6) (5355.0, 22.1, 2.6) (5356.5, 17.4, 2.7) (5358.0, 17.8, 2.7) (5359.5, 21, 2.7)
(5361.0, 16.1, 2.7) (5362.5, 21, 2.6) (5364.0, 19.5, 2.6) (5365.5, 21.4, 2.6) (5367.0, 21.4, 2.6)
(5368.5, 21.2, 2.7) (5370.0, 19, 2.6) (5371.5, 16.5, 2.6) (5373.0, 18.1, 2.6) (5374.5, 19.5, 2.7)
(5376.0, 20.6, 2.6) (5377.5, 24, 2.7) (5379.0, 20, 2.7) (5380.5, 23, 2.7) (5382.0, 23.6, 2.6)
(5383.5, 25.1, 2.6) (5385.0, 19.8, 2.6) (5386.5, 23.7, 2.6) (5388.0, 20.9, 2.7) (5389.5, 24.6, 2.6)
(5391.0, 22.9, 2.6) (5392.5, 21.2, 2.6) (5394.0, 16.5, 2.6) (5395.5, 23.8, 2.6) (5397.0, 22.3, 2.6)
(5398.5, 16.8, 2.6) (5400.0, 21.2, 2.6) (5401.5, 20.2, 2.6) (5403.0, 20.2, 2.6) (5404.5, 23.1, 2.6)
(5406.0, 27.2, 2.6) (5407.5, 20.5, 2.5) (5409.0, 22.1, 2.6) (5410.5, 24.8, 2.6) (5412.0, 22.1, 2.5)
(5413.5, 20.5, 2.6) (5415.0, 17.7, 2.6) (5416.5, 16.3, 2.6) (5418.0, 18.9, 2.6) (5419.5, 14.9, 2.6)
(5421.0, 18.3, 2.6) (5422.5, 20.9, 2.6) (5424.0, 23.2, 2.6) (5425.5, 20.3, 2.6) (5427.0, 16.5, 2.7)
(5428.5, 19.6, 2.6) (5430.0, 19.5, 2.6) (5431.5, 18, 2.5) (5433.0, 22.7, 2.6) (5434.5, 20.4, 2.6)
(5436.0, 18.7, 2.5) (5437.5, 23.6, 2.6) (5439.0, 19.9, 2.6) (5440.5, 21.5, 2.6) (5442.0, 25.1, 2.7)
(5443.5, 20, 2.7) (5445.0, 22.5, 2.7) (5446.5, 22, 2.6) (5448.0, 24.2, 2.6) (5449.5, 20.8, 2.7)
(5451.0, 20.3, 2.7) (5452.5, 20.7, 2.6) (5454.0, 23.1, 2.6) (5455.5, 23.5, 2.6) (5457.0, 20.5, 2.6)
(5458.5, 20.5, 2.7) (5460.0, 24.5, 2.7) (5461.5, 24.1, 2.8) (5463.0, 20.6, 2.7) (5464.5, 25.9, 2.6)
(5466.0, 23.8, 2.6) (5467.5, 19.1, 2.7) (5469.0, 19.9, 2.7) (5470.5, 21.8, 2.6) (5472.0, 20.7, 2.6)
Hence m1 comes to -3.9 Angstrom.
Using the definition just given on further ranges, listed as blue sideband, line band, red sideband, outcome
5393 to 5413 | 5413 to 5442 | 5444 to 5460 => 2.8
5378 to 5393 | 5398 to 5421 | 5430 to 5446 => 1.6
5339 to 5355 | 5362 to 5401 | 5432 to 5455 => 1.1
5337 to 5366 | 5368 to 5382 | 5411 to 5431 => -0.1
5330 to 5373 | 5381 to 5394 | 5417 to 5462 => -1.2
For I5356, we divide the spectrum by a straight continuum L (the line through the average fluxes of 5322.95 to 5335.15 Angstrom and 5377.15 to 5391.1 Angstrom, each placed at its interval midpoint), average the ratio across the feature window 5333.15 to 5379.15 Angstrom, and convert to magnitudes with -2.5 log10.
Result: 0.06 mag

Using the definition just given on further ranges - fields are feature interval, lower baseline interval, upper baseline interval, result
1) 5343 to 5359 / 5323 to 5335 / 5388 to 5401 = -0.039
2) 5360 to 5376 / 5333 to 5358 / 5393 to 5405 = 0.065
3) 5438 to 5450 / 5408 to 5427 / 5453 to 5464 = -0.026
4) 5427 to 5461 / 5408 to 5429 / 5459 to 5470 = -0.004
